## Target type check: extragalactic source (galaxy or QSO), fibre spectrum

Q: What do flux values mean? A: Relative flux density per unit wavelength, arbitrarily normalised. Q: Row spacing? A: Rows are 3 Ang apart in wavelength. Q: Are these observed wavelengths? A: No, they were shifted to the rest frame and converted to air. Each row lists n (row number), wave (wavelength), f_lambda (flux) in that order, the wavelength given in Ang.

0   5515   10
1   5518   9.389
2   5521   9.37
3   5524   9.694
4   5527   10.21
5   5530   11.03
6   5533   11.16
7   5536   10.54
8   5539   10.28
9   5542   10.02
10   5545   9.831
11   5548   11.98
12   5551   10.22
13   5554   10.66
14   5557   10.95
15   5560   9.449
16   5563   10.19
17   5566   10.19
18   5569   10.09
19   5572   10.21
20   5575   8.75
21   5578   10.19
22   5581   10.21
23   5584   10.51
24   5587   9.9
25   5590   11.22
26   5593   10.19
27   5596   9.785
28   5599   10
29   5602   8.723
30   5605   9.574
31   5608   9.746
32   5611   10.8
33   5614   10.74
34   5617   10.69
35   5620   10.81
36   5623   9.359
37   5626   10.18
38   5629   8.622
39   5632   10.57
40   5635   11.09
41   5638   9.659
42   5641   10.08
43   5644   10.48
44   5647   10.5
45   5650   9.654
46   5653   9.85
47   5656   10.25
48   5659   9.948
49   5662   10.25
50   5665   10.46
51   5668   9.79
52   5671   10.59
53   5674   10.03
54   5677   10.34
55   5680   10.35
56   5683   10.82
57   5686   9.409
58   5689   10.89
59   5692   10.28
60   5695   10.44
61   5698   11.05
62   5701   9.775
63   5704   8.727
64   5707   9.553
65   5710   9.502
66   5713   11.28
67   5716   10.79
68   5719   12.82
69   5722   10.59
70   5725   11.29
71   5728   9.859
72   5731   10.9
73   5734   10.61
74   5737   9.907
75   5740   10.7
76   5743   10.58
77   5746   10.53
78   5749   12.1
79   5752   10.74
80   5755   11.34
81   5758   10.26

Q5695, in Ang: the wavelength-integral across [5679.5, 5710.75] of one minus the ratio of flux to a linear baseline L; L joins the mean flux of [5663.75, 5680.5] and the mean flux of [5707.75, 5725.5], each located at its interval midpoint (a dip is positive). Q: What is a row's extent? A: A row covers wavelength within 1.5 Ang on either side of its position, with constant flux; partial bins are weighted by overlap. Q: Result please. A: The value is 1.6 Ang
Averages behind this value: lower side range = 10.3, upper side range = 11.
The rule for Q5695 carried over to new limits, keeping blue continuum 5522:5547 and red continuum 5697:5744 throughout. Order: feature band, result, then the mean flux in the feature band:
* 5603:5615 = 0.3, 10.1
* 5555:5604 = 1.7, 10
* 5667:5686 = 0.4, 10.3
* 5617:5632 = 0.7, 9.92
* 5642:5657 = 0.4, 10.1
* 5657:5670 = 0.4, 10.1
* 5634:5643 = 0.2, 10.2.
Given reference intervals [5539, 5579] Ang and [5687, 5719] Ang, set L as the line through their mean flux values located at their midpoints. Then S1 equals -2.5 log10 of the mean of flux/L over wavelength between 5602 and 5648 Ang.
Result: 0.01 mag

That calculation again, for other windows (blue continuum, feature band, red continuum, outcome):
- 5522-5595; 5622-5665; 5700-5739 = 0.03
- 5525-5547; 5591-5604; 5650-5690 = 0.07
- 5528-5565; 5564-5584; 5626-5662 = 0.04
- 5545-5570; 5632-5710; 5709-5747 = 0.05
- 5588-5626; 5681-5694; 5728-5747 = 0.00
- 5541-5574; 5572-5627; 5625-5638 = 0.01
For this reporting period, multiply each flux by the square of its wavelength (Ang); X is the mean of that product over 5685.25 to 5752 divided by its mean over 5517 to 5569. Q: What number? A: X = 1.09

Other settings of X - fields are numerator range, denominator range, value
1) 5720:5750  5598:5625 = 1.11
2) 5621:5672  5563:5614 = 1.03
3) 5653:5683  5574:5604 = 1.06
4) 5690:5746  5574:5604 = 1.10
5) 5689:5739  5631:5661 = 1.05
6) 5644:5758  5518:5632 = 1.08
